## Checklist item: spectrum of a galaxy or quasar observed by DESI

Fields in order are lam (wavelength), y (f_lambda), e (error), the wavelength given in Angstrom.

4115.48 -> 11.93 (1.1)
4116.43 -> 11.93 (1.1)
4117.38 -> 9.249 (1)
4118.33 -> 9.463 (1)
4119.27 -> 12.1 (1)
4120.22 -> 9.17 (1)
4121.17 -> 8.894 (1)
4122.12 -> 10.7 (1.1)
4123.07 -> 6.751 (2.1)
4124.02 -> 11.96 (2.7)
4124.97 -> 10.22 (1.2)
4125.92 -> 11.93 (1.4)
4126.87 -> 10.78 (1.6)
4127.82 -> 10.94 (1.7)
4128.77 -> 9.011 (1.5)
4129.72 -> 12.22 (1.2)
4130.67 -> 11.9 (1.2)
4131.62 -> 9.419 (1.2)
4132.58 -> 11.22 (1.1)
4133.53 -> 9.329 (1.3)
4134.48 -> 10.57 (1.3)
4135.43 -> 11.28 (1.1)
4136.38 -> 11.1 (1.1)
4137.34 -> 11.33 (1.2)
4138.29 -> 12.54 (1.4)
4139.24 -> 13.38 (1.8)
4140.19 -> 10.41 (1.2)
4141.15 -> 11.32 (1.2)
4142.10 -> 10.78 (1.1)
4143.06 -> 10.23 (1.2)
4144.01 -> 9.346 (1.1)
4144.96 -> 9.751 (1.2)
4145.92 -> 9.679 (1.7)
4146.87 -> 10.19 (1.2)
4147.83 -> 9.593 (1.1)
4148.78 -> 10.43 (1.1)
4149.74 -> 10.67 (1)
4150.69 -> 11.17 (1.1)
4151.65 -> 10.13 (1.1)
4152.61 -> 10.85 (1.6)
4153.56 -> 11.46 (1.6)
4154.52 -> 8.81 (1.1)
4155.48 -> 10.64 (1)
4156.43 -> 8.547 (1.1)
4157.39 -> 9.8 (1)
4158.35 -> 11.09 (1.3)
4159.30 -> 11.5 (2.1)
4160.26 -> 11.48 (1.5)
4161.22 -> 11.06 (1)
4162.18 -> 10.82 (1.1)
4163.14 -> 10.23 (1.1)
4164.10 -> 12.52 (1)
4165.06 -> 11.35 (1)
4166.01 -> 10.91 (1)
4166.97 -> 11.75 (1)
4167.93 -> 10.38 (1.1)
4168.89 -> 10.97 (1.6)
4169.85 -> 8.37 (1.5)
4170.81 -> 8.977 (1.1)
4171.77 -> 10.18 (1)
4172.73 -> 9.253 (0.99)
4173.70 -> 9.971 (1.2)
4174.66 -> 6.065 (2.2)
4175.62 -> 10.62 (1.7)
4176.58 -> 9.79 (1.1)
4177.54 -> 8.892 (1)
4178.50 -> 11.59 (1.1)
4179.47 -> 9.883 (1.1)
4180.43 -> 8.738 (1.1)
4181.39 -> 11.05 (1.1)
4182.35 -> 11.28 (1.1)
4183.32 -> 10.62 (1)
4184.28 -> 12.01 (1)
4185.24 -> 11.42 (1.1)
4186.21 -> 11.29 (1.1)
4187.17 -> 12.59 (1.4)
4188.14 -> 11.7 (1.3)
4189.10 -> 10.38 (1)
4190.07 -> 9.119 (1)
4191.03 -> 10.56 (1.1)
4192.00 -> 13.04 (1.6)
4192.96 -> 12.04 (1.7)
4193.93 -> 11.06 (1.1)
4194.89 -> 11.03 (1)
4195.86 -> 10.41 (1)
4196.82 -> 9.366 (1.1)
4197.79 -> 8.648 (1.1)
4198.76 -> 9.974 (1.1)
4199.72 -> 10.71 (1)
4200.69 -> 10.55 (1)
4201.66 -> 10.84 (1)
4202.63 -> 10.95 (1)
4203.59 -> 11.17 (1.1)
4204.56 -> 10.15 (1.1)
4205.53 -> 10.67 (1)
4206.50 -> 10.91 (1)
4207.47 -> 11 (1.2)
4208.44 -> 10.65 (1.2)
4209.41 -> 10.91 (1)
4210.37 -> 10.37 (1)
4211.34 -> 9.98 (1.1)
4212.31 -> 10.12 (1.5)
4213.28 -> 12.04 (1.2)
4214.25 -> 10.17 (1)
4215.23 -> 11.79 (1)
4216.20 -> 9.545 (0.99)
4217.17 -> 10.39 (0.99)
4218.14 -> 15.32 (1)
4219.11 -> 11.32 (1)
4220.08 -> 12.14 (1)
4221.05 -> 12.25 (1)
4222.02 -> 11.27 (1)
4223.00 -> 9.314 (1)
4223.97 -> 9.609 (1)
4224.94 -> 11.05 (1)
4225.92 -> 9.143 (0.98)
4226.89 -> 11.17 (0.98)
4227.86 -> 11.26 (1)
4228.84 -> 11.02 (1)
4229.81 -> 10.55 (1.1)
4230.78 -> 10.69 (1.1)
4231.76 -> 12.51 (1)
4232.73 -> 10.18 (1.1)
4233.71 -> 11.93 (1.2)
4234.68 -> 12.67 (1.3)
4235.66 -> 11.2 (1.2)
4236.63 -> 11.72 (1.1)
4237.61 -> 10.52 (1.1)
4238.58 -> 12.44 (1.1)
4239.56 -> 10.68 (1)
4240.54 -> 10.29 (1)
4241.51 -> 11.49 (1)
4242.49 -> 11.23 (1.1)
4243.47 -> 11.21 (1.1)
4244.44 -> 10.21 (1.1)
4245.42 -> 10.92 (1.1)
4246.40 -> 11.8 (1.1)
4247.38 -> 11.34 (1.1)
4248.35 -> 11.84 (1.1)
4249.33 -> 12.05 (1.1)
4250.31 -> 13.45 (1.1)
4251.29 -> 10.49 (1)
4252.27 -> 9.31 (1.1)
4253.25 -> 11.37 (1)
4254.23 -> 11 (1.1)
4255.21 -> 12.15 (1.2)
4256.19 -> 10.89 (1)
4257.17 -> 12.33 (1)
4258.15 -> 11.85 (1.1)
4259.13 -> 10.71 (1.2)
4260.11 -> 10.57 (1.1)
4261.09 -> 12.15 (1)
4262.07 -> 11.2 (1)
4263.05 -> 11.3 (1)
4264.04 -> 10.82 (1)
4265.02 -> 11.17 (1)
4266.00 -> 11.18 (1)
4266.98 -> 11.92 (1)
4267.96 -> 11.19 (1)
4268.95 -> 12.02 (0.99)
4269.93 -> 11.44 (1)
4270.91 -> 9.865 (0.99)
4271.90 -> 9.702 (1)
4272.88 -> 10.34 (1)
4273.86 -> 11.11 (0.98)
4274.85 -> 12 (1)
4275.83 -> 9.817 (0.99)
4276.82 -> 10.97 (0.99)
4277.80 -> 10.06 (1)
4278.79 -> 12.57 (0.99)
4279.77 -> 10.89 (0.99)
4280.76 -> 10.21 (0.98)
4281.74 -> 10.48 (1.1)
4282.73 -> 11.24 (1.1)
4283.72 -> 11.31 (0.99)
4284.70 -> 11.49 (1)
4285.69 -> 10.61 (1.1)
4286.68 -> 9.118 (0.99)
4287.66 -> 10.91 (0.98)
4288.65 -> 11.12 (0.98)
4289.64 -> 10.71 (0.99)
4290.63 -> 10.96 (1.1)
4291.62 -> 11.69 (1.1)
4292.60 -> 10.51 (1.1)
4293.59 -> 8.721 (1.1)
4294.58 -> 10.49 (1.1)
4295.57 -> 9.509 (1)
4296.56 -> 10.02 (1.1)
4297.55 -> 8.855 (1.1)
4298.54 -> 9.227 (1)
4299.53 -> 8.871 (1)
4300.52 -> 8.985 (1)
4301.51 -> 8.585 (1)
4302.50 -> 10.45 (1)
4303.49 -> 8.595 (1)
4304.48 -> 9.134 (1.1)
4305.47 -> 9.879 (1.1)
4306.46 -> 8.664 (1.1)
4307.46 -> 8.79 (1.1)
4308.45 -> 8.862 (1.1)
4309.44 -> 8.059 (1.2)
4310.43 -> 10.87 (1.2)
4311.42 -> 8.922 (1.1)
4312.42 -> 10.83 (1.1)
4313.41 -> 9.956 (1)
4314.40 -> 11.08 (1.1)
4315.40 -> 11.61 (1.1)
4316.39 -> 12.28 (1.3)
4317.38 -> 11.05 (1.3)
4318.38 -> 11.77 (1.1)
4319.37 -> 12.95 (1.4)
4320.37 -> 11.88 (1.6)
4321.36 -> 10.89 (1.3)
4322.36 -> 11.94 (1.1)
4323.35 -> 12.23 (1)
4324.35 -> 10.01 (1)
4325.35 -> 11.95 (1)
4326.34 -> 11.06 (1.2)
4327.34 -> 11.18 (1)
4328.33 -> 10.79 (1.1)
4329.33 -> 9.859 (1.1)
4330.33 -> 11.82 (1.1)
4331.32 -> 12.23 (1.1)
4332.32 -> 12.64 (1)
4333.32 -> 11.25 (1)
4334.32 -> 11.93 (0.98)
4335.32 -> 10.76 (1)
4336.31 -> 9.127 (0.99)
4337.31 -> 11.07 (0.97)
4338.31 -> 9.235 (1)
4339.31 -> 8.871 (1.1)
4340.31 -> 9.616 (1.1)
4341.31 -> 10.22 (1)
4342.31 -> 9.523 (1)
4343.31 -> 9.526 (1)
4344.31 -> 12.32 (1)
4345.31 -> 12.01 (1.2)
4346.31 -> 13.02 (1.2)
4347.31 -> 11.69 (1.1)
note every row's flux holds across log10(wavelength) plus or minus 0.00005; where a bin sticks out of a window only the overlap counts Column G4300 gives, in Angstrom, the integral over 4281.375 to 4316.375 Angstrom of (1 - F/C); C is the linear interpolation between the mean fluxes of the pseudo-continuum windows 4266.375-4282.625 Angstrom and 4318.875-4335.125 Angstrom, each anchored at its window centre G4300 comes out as 3.7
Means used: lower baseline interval 10.9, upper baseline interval 11.5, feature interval 10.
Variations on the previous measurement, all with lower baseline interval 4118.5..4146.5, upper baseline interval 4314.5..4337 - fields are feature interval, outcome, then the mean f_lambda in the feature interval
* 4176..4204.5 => 0.4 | 10.7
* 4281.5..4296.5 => 0.9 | 10.6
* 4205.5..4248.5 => -0.3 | 11.1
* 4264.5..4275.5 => 0.1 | 11.1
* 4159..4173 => 0.1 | 10.7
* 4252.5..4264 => -0.2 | 11.3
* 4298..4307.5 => 1.8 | 9.13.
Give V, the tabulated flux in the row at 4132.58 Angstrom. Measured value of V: 11.22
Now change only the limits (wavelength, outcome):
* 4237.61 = 10.52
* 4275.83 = 9.817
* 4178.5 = 11.59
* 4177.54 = 8.892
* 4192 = 13.04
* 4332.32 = 12.64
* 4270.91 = 9.865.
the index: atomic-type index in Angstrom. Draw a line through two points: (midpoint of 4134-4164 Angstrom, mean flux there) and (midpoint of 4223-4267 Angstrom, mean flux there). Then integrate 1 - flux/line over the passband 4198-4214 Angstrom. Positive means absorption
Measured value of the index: 0.5 Angstrom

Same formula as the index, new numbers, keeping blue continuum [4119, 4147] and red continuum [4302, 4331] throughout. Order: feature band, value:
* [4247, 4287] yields -1.9 Angstrom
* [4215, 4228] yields -0.6 Angstrom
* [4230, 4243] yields -0.9 Angstrom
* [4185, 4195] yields -0.7 Angstrom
